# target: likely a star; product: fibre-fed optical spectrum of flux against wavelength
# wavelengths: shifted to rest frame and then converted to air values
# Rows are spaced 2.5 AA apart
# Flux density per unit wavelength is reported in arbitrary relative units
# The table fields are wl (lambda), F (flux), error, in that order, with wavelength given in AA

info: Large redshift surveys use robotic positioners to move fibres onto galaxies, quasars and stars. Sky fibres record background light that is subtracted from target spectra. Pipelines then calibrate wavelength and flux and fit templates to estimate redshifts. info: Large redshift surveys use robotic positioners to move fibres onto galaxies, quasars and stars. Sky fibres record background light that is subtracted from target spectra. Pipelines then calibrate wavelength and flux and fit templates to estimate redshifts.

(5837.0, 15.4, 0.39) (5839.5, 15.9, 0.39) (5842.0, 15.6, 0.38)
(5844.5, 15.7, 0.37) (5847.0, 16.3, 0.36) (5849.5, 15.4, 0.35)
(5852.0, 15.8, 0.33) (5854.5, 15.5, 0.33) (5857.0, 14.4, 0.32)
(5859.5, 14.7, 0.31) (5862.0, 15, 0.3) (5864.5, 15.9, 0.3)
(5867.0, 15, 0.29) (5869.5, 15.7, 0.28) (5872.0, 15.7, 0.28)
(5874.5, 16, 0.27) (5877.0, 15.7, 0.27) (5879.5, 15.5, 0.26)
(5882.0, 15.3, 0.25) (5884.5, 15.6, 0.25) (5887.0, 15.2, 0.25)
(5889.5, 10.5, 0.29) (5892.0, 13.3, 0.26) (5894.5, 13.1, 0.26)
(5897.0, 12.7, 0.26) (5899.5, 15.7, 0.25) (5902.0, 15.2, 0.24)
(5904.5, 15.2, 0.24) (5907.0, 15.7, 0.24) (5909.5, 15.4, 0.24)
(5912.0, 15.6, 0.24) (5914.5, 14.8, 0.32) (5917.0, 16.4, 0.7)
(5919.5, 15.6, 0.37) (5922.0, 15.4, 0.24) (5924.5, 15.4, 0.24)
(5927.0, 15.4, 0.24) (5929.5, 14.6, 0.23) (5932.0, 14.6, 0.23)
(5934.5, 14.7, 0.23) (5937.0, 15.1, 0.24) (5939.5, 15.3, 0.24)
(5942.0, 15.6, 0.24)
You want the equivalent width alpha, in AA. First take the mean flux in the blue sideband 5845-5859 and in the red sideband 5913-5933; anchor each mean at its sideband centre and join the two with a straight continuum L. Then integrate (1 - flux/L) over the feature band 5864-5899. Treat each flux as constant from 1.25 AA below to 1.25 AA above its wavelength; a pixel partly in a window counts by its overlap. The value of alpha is 1.7 AA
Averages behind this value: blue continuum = 15.5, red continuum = 15.3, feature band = 14.7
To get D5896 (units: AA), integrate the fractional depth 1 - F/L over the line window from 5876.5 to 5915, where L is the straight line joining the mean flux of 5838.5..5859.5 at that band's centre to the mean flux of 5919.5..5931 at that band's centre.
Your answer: 1.78 AA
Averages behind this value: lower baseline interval 15.5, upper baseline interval 15.2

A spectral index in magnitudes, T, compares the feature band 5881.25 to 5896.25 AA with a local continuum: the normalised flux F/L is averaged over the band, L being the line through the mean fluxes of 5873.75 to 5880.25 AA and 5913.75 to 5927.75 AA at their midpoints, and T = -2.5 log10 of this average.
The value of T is 0.14 mag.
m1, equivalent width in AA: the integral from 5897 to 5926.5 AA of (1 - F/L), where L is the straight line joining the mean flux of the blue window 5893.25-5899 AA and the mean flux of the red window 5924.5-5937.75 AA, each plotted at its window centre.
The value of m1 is -2.89 AA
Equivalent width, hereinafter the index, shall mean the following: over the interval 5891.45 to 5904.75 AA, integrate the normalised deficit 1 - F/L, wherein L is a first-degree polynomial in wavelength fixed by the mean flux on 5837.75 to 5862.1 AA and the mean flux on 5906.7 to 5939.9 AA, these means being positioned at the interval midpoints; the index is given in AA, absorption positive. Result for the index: 1.0 AA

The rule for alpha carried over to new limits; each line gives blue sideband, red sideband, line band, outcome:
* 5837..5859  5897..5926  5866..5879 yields -0.1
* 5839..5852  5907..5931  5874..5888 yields 0.1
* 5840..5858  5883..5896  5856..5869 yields -0.1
